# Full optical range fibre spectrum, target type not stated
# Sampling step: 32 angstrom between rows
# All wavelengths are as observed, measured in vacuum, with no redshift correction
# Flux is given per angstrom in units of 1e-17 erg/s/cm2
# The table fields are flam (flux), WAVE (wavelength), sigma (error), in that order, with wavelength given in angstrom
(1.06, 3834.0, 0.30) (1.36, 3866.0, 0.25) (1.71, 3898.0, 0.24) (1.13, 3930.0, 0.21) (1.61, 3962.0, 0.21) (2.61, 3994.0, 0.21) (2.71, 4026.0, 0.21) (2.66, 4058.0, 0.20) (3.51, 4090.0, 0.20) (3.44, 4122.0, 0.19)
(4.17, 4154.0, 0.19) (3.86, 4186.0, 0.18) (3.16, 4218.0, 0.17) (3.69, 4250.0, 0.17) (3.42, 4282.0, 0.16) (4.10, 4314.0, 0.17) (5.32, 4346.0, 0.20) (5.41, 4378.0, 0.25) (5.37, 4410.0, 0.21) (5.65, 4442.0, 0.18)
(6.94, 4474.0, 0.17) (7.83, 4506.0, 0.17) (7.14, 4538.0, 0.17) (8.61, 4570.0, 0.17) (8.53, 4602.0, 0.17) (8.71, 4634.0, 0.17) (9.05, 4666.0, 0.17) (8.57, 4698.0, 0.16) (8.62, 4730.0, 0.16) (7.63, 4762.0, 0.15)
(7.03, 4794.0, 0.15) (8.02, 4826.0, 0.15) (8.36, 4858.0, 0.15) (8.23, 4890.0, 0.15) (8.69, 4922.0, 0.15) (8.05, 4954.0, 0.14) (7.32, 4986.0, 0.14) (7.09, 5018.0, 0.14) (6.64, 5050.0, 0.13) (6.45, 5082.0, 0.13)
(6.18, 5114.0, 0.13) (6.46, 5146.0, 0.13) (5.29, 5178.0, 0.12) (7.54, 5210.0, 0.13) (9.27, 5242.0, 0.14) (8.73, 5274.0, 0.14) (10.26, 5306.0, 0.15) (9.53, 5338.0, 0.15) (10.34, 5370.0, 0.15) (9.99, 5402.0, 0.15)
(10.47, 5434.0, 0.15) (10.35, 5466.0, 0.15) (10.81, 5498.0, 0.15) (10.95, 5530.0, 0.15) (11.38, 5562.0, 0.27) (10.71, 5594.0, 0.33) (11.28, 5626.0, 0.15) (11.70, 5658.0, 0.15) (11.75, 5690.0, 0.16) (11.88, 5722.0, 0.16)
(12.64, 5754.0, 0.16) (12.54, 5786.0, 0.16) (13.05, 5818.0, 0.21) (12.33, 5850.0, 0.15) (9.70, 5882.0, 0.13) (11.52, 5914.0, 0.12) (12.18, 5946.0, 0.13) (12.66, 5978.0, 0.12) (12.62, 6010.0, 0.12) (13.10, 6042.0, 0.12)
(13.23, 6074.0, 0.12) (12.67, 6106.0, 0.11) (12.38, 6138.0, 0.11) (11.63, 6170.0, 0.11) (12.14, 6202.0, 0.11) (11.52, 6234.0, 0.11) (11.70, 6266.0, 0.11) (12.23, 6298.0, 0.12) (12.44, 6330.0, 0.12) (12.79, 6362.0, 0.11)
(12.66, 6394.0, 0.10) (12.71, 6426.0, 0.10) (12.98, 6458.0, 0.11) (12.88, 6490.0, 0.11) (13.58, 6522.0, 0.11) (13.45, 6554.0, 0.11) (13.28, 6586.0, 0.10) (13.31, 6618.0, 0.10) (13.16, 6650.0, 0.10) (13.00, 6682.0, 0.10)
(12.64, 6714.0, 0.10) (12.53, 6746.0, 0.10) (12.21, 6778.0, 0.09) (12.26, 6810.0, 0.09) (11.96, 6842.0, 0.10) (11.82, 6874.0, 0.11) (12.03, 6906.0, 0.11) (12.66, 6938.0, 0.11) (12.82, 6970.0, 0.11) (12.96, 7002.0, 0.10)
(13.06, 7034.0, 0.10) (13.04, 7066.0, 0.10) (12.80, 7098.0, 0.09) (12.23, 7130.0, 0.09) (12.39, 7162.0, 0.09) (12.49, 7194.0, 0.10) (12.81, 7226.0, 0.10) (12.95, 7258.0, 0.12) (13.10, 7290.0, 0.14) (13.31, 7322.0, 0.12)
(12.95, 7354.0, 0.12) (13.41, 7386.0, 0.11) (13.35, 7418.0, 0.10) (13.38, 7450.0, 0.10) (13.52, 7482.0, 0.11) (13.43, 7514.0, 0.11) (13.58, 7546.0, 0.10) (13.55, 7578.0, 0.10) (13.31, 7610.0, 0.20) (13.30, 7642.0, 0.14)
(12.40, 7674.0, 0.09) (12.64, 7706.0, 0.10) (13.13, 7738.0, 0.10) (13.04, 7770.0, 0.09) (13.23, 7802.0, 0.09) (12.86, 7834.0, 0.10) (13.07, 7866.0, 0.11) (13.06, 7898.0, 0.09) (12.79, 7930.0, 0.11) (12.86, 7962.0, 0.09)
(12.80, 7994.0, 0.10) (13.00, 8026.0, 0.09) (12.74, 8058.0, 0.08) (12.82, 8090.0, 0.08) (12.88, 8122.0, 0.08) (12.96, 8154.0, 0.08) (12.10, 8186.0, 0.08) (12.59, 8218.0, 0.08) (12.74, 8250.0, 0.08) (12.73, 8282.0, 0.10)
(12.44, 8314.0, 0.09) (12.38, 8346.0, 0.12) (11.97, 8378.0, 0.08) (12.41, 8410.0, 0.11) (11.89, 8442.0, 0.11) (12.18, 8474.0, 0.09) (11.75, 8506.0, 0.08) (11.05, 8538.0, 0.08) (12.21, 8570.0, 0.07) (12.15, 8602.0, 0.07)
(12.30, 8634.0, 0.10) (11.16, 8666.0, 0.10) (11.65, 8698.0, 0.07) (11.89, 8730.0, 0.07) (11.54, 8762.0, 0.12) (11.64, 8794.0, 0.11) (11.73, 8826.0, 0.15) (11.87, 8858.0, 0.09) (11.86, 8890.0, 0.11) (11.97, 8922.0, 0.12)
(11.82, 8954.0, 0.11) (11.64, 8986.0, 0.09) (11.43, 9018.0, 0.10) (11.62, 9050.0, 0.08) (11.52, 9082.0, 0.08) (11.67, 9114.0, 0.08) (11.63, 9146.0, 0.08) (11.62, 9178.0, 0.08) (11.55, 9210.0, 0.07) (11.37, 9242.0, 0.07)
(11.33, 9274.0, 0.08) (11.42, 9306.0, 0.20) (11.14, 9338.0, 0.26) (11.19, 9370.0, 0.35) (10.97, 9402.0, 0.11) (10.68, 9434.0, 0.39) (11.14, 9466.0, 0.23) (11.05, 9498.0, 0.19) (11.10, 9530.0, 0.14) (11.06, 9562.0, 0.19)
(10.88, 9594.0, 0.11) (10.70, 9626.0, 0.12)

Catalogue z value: 0.000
